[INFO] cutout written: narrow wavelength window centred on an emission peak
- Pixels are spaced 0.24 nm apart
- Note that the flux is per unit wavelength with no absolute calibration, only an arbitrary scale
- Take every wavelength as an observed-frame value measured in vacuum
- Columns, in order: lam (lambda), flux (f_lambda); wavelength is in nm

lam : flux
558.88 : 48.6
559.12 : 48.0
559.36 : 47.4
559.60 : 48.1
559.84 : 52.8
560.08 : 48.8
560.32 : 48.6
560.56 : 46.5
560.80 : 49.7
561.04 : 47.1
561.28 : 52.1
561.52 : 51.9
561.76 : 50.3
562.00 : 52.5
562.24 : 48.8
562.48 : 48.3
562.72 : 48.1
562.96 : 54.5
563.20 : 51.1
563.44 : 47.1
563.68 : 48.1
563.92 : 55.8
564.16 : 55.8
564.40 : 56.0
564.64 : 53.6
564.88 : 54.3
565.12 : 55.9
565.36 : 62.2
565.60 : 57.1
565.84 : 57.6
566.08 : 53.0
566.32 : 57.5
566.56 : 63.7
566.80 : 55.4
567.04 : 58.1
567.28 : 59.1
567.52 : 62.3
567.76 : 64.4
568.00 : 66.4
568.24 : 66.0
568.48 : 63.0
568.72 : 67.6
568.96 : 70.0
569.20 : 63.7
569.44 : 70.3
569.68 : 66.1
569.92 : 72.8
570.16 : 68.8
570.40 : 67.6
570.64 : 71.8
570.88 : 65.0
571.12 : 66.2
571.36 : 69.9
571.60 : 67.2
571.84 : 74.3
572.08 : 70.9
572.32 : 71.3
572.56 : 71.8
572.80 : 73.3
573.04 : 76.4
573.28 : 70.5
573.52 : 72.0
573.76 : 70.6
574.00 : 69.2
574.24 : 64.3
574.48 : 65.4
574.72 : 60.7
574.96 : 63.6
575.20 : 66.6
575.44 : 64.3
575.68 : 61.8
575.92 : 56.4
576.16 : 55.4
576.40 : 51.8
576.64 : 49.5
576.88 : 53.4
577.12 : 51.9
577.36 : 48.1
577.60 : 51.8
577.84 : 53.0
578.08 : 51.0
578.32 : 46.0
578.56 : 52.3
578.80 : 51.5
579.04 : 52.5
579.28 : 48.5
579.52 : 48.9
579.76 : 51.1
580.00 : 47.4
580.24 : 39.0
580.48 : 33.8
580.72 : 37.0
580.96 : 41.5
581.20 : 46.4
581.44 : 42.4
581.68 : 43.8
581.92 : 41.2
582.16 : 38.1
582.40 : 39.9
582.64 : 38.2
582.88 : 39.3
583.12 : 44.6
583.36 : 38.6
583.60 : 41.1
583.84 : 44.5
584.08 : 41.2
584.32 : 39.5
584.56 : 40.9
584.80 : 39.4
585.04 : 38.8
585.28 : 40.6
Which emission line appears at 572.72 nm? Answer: C III] 1909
